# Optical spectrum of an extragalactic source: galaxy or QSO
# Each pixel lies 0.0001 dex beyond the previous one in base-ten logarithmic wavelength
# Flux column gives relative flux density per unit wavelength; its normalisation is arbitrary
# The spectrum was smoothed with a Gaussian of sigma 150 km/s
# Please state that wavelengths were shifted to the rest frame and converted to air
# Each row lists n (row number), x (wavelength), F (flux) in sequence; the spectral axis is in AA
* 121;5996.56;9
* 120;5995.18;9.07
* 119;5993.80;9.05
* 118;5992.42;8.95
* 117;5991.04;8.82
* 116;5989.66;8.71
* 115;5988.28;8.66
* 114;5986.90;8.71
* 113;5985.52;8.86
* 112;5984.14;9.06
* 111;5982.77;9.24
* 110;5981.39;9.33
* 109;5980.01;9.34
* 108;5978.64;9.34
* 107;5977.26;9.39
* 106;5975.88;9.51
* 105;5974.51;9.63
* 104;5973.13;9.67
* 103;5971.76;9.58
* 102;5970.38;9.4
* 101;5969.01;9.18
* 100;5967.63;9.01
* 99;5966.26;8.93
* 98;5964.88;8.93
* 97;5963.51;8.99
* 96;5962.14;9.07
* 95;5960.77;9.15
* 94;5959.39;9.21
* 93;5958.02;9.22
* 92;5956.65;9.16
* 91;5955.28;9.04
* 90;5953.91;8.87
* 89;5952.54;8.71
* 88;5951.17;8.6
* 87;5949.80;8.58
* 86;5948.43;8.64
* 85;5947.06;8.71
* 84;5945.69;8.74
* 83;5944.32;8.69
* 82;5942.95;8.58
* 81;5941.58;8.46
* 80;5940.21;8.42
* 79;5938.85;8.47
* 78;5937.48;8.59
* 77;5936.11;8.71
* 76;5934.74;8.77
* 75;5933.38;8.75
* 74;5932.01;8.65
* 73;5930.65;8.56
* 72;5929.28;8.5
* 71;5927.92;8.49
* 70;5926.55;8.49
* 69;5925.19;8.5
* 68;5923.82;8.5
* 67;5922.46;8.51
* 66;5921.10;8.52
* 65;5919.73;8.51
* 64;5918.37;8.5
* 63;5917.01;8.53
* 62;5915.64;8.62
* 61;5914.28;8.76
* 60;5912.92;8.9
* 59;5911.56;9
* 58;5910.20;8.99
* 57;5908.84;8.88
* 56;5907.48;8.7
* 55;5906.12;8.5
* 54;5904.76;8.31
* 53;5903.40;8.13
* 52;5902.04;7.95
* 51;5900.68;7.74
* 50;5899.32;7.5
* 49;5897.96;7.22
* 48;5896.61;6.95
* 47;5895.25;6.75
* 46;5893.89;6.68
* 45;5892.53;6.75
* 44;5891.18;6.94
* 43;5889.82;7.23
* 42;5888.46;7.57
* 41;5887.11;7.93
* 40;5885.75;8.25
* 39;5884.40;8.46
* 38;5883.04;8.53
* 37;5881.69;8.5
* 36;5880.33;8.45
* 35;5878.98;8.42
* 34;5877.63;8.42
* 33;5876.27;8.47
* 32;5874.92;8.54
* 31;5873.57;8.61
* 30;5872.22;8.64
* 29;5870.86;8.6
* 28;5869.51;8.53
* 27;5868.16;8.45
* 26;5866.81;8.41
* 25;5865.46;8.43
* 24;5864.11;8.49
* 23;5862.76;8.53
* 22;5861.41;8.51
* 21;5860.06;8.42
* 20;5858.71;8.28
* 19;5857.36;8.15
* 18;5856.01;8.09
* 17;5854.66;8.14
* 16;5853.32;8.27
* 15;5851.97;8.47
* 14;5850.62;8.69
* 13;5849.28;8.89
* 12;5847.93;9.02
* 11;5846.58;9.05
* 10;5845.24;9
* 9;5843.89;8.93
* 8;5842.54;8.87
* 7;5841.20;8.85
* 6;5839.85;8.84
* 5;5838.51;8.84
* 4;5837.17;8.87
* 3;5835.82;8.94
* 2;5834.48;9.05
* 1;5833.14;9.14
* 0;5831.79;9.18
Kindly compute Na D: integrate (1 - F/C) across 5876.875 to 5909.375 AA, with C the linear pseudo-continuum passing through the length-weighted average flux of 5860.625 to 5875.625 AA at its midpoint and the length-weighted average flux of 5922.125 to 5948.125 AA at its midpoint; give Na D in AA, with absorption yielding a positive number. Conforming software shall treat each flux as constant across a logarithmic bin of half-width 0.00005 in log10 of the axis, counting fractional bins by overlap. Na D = 2.6 AA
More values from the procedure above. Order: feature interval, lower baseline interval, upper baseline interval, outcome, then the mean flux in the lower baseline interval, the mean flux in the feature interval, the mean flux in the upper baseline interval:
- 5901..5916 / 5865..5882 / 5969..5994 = 0.2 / 8.5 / 8.59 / 9.18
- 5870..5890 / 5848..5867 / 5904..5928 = 0.4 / 8.43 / 8.34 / 8.62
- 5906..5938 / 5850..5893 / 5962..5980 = 0.5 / 8.26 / 8.65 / 9.29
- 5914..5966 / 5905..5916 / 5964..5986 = 1.8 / 8.79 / 8.7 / 9.28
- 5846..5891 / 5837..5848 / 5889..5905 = -1.3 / 8.92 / 8.39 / 7.32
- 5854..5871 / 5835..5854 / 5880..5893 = 0.1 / 8.83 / 8.38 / 7.86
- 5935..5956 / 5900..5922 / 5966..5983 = 0.8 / 8.53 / 8.66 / 9.36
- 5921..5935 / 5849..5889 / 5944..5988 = 0.4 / 8.4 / 8.57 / 9.08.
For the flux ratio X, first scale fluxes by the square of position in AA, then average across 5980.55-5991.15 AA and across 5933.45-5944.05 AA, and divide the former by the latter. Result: 1.06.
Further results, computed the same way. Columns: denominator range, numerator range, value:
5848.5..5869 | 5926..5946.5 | 1.05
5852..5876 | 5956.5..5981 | 1.14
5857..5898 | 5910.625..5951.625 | 1.09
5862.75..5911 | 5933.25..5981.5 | 1.14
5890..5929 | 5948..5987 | 1.14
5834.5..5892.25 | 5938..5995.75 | 1.10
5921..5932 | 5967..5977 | 1.12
